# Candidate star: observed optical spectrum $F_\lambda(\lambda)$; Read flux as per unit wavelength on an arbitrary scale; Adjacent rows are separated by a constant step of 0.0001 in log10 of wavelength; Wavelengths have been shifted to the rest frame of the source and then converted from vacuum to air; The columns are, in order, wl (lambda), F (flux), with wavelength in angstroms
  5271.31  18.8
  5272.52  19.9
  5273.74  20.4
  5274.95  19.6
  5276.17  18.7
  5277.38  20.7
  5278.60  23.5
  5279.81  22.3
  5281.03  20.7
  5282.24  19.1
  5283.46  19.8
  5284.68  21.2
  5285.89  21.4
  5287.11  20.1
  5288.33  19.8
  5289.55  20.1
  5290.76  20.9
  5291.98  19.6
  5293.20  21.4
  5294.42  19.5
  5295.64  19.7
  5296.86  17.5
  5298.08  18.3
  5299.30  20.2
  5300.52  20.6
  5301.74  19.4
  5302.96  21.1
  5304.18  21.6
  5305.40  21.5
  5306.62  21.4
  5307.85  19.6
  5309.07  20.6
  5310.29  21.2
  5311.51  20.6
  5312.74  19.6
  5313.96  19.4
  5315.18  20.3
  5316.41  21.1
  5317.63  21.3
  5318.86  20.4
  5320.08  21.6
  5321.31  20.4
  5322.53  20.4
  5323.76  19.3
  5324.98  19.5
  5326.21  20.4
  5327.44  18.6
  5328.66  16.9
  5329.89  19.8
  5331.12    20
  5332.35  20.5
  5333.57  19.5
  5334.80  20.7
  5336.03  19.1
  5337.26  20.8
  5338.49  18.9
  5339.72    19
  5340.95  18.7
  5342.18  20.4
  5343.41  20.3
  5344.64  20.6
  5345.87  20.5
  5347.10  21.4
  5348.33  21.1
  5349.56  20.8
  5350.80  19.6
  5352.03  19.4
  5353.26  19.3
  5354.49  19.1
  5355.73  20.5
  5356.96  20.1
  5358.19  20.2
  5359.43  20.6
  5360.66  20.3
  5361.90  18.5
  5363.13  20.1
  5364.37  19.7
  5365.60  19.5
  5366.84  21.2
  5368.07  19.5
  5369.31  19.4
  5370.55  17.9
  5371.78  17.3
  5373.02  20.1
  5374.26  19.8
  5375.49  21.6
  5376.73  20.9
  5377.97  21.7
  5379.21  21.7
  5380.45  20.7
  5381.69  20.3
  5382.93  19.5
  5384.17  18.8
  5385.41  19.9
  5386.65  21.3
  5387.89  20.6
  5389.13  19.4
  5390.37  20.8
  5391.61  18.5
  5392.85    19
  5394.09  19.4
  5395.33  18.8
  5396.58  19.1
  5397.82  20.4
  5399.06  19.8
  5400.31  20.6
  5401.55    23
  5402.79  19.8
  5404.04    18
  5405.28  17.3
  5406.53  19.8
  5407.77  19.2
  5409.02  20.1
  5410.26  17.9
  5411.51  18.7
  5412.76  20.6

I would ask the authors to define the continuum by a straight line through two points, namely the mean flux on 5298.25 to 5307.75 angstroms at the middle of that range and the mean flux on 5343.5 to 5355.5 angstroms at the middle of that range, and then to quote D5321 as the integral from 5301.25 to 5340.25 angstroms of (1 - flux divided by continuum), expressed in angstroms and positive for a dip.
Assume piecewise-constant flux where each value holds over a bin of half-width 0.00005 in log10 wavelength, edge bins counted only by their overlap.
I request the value 0.6 angstroms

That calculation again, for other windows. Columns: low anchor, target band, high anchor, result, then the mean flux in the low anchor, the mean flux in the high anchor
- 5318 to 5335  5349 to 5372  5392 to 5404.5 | 0.2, 19.9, 19.8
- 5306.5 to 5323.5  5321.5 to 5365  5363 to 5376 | 0.4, 20.5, 19.6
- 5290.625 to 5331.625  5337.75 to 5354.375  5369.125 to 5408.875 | 0.0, 20.1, 19.8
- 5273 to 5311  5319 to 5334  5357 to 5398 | 0.3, 20.4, 19.9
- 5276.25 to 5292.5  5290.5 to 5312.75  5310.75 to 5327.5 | 0.2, 20.7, 20.3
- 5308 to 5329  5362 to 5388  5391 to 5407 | -0.5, 20.1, 19.5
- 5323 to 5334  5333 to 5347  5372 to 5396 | -0.3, 19.4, 20.1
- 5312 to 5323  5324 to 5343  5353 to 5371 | 0.7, 20.5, 19.7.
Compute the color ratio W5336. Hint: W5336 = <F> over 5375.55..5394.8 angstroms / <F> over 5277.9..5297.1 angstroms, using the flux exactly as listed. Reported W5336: 0.99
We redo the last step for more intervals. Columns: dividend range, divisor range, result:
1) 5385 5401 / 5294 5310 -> 0.99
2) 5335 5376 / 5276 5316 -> 0.98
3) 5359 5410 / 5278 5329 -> 0.98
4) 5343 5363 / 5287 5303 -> 1.02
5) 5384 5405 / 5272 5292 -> 0.97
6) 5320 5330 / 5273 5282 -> 0.94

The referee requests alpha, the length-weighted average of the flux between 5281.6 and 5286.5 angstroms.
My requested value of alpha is 20.4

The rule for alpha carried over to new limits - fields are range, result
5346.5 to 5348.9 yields 21.3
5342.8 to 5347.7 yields 20.7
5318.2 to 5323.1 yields 20.7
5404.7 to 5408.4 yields 18.8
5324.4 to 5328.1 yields 19.5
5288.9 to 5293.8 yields 20.5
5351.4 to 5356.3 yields 19.6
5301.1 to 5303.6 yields 20.3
